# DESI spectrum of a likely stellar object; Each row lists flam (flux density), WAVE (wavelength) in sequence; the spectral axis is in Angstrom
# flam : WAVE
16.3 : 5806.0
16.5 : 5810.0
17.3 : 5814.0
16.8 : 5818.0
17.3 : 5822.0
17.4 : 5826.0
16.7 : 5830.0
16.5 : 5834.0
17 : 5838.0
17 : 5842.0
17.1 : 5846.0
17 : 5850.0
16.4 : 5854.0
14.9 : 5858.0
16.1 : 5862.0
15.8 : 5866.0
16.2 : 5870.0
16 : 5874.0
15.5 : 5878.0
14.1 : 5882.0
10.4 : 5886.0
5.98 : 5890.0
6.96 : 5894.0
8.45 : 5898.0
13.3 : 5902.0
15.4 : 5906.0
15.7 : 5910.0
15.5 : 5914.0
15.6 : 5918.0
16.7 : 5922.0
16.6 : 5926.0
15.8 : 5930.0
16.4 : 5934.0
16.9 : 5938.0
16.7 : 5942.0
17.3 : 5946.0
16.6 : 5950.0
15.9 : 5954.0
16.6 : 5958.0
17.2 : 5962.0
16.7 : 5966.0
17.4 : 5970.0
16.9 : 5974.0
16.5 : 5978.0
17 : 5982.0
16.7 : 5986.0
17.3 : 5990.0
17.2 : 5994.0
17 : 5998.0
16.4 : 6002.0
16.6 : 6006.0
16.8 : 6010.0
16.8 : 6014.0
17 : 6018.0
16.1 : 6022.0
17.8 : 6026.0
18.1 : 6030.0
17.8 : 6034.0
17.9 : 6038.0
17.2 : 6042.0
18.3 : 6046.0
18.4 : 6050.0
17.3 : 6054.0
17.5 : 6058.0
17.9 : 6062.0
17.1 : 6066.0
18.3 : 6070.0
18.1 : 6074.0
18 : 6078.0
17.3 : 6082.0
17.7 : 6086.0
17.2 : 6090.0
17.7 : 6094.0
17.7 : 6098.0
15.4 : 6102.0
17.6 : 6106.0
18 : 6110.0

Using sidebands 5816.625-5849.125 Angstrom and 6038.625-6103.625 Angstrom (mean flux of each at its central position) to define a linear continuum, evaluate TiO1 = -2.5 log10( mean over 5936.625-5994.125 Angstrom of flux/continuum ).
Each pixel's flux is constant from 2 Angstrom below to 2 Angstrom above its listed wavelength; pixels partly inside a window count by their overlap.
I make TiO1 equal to 0.030 mag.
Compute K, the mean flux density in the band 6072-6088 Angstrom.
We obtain 17.8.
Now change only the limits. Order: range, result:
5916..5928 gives 16.3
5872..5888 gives 14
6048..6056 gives 17.9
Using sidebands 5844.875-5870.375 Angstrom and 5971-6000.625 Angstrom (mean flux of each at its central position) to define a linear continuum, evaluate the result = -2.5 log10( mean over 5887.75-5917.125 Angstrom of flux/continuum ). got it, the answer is 0.37 mag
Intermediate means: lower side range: 16.2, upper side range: 16.9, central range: 11.8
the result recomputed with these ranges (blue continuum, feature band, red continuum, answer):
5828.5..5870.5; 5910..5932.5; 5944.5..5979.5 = 0.04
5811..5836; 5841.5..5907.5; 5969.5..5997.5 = 0.22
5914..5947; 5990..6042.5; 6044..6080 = 0.01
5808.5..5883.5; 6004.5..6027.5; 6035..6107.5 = 0.03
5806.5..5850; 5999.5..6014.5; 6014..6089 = 0.05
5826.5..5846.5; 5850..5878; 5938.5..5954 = 0.06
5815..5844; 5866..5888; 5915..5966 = 0.15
